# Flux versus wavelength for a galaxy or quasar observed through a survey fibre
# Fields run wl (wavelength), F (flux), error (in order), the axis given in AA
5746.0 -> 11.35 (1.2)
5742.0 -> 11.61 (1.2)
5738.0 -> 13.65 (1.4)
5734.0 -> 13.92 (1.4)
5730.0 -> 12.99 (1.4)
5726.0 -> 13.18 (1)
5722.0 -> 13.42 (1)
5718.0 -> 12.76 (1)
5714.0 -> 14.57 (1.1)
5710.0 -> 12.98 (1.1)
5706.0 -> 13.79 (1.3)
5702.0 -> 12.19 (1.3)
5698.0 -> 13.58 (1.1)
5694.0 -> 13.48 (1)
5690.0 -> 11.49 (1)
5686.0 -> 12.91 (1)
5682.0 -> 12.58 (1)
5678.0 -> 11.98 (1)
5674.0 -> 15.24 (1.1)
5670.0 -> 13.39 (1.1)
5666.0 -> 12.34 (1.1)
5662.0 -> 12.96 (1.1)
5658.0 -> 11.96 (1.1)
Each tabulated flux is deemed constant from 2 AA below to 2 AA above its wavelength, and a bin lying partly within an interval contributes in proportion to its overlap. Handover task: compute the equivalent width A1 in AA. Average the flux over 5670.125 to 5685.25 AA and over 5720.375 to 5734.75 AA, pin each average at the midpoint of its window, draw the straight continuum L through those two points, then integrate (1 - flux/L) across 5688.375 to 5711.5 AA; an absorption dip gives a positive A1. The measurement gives 0.6 AA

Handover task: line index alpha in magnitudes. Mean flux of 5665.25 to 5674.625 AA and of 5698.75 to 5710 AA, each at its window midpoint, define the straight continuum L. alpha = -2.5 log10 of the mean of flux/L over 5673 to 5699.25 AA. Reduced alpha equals 0.03 mag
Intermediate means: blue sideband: 13.6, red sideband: 13.1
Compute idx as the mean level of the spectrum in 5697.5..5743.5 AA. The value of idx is 13.2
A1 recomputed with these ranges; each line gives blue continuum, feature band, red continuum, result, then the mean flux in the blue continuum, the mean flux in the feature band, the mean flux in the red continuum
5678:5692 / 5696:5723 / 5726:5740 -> -0.9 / 12.3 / 13.3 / 13.5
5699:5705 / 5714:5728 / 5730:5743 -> -0.4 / 12.7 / 13.3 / 13.2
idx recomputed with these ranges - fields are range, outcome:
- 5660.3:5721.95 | 13.1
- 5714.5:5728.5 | 13.3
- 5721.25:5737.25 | 13.4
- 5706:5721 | 13.5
